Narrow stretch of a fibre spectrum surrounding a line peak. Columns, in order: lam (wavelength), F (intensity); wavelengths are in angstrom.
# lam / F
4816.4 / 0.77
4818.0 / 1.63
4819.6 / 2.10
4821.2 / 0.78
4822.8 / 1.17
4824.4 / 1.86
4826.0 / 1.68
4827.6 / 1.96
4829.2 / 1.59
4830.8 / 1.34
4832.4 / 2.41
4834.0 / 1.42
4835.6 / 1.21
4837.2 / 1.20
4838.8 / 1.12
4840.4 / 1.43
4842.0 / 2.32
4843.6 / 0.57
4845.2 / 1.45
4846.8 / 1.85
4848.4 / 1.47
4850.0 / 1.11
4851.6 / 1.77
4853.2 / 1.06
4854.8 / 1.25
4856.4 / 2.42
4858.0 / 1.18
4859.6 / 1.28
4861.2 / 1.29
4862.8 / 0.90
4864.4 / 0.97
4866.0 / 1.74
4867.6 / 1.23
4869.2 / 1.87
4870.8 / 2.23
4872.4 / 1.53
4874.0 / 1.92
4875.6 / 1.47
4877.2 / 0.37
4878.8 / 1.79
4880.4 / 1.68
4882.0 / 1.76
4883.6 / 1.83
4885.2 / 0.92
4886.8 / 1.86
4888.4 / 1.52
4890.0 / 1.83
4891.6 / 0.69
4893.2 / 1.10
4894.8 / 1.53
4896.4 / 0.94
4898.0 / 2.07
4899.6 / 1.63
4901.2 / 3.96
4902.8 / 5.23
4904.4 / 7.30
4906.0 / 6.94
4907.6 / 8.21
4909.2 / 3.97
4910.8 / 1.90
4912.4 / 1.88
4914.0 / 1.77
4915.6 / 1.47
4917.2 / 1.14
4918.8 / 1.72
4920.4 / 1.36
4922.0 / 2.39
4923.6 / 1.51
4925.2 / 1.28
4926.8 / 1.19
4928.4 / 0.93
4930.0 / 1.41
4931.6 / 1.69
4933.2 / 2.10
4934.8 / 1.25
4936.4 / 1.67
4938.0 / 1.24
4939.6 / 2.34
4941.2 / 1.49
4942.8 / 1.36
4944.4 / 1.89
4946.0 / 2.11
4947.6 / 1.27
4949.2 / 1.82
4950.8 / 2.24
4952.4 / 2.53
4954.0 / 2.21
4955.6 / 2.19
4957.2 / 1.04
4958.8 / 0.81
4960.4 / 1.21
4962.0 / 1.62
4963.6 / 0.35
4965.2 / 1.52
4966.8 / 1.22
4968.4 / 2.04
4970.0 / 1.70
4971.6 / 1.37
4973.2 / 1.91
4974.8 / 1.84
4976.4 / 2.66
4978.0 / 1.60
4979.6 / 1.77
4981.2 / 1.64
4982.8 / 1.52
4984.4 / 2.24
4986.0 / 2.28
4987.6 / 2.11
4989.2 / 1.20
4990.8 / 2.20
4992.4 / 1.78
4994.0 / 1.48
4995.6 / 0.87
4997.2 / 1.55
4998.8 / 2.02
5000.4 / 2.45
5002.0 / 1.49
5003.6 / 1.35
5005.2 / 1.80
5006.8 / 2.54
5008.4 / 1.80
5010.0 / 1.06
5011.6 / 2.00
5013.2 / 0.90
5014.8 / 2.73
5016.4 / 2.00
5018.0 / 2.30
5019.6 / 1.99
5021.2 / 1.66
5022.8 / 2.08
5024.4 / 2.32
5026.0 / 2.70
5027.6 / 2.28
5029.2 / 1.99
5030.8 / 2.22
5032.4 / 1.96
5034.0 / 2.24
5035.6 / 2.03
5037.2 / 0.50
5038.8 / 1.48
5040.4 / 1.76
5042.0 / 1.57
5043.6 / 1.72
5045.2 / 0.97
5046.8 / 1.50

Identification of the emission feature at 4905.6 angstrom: [O II] 3727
